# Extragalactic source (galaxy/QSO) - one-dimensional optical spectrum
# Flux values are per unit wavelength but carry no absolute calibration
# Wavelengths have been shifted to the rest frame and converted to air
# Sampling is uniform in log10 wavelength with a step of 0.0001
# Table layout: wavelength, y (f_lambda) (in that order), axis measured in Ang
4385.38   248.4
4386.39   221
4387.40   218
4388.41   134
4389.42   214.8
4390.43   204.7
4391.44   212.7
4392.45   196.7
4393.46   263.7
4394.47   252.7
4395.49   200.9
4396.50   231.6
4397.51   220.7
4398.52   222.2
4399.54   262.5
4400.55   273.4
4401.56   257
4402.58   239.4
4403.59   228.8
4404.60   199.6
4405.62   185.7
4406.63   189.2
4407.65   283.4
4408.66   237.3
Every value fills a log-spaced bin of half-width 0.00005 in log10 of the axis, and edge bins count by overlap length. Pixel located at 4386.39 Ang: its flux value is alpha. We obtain 221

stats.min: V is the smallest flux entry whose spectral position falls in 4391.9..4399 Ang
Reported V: 196.7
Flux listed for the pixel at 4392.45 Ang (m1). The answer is 196.7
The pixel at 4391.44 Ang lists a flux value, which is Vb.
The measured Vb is 212.7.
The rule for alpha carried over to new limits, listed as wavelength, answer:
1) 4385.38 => 248.4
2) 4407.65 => 283.4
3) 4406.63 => 189.2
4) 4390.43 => 204.7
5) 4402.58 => 239.4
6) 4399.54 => 262.5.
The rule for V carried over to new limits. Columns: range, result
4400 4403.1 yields 239.4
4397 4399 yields 220.7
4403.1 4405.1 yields 199.6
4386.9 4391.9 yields 134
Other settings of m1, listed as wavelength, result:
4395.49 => 200.9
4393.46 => 263.7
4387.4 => 218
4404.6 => 199.6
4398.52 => 222.2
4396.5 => 231.6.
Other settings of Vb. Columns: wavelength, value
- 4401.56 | 257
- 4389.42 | 214.8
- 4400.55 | 273.4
